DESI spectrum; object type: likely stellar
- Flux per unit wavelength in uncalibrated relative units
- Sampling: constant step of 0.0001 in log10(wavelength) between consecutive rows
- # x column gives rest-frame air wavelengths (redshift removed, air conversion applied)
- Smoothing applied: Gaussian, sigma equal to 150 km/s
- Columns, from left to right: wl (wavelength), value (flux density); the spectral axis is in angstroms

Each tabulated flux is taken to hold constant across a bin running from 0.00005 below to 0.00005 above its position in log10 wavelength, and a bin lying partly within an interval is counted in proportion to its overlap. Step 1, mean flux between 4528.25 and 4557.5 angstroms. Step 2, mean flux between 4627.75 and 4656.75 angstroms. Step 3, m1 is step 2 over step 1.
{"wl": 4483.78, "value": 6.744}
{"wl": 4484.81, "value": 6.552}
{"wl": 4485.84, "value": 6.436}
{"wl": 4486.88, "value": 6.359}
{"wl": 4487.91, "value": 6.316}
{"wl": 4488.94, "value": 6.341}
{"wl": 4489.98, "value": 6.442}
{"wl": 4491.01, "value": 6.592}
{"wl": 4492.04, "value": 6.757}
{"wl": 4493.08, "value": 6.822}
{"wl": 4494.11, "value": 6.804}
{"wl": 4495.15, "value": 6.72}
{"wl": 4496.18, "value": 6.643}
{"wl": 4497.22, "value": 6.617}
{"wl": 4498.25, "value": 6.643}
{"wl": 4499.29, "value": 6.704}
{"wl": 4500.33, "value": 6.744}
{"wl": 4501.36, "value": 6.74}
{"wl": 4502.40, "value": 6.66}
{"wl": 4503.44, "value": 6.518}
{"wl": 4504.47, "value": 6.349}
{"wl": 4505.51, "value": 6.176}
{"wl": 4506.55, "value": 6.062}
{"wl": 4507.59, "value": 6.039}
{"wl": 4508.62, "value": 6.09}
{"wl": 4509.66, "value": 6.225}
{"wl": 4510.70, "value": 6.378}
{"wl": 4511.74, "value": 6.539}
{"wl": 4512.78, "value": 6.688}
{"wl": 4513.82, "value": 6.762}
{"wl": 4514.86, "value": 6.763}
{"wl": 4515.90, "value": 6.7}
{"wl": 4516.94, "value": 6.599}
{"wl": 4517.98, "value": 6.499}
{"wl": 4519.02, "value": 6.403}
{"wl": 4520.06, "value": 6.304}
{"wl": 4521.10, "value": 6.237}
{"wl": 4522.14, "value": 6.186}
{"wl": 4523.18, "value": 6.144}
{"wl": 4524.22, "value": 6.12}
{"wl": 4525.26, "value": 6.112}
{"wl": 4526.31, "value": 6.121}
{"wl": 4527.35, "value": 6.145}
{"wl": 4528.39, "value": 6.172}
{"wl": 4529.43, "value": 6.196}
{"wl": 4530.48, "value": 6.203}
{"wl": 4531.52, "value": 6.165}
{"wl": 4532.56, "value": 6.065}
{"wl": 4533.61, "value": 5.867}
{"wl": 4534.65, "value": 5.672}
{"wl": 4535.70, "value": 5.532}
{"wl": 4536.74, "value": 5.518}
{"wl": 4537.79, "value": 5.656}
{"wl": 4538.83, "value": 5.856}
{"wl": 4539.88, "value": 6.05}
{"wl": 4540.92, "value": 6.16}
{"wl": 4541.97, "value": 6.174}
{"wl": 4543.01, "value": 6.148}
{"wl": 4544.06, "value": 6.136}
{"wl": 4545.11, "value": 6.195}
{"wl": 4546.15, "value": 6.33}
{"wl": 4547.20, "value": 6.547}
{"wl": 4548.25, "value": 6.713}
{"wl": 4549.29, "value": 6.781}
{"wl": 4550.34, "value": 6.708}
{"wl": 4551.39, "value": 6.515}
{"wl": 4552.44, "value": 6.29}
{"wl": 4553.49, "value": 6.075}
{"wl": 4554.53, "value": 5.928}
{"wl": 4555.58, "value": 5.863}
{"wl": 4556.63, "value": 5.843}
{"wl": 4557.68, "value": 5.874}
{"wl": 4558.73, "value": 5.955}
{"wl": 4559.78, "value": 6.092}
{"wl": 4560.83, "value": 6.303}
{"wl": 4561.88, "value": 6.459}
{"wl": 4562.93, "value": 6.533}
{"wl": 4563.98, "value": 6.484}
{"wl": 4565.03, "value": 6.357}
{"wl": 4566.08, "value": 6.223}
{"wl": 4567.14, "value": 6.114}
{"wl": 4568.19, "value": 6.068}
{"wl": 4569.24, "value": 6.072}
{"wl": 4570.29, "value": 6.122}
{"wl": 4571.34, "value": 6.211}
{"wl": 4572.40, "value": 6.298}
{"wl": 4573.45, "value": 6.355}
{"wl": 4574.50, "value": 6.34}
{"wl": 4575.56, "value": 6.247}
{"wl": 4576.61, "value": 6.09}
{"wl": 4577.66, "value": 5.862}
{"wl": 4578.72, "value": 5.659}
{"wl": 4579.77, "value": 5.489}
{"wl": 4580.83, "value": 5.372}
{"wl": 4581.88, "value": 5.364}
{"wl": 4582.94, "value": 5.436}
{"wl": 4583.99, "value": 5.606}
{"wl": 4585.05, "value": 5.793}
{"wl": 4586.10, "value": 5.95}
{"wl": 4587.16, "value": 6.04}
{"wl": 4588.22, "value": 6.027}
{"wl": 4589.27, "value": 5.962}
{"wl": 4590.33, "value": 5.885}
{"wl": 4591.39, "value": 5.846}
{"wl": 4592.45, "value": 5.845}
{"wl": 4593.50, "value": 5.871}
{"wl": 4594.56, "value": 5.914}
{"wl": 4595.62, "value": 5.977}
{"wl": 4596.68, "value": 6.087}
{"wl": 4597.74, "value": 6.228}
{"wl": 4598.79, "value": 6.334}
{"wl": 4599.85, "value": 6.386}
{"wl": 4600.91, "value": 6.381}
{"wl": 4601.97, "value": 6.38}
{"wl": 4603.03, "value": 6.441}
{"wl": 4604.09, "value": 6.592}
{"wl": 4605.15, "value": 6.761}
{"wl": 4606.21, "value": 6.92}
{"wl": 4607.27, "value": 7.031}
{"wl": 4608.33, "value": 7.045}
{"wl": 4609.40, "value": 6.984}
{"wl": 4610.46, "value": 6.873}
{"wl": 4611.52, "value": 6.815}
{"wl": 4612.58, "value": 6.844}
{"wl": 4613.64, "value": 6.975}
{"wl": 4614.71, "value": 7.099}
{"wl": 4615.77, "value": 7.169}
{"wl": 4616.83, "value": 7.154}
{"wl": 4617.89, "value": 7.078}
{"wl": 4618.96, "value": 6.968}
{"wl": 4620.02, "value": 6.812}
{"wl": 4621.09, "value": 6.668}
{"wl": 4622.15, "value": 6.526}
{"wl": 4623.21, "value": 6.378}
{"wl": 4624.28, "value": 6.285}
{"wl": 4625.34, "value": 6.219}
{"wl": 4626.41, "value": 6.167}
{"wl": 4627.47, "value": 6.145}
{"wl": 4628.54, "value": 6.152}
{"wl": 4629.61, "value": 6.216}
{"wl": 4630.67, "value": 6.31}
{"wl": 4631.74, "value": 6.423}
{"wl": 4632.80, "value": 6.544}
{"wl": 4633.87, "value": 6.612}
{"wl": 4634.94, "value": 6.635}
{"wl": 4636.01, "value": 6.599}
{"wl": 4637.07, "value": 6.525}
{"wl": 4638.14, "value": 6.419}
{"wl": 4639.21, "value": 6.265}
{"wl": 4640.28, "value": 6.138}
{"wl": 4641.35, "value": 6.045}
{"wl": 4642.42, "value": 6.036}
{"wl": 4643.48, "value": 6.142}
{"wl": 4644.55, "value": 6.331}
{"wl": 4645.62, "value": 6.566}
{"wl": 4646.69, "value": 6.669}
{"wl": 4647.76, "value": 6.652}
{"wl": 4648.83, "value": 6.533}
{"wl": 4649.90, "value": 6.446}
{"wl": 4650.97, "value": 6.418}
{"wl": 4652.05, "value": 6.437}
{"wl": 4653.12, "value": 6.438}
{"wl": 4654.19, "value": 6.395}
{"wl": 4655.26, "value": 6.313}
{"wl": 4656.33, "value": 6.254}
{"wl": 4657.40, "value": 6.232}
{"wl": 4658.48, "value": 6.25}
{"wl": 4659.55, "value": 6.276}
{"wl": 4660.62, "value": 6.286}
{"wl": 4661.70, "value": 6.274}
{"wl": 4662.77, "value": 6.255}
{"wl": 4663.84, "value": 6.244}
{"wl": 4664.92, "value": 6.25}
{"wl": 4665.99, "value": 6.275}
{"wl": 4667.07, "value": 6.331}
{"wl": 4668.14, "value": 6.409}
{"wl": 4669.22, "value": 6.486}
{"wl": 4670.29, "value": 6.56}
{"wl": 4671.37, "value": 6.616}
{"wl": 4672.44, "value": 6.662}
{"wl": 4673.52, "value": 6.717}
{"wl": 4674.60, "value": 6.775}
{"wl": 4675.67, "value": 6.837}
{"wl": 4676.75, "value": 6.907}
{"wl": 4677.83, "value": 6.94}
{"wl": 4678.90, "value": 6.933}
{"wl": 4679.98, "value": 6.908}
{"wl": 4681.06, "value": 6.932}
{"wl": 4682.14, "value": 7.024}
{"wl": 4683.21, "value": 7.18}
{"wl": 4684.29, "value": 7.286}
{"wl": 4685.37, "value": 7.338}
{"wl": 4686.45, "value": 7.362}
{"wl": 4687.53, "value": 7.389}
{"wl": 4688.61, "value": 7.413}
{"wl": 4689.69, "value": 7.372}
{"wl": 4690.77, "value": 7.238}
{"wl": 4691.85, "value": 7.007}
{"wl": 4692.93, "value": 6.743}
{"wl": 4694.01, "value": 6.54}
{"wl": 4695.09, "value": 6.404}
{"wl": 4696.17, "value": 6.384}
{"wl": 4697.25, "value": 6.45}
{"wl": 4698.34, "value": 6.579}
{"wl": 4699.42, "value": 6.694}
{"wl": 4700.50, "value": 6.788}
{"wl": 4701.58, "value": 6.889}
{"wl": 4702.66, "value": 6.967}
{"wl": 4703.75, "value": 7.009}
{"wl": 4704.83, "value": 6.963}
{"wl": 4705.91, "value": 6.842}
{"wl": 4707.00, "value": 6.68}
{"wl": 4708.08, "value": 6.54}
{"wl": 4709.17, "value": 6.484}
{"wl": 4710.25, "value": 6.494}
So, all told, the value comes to 1.04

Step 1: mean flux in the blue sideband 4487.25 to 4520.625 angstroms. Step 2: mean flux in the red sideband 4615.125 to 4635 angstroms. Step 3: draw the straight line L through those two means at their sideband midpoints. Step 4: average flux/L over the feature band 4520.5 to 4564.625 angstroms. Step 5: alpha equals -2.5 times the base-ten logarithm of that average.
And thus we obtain 0.07 mag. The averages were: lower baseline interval 6.52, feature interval 6.15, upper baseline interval 6.55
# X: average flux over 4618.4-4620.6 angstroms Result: 6.86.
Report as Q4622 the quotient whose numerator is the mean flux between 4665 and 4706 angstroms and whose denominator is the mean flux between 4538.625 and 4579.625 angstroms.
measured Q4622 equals 1.1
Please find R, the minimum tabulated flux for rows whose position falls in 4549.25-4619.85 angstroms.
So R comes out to 5.364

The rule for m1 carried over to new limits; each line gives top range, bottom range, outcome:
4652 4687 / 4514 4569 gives 1.07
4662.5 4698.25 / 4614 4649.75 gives 1.05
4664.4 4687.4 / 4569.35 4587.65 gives 1.15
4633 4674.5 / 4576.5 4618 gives 1.02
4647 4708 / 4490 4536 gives 1.05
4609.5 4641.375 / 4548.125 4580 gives 1.06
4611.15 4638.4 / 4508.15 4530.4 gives 1.04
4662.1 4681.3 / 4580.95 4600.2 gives 1.12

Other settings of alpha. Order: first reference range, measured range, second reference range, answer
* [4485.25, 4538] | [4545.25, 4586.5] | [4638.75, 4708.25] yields 0.057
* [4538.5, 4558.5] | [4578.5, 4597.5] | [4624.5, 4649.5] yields 0.088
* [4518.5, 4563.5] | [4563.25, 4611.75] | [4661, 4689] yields 0.033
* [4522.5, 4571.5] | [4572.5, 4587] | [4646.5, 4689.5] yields 0.081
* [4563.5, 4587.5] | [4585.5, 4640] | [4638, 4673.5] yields -0.053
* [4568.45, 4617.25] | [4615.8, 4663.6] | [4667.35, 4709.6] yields 0.020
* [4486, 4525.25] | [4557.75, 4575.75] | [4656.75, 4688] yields 0.053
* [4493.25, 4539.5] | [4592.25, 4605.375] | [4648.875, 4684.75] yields 0.034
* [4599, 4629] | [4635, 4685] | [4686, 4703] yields 0.047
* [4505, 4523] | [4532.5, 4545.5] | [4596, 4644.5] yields 0.090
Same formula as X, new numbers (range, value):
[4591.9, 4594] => 5.87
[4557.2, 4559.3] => 5.92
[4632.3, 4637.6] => 6.58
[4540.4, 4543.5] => 6.17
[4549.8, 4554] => 6.39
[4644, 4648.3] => 6.55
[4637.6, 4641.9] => 6.2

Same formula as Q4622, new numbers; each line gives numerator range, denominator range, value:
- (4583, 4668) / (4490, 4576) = 1.02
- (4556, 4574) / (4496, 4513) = 0.96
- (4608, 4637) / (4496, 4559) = 1.06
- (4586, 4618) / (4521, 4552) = 1.05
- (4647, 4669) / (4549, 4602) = 1.05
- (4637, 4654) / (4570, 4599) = 1.07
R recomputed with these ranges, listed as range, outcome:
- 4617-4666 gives 6.036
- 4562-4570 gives 6.068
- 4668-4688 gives 6.409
